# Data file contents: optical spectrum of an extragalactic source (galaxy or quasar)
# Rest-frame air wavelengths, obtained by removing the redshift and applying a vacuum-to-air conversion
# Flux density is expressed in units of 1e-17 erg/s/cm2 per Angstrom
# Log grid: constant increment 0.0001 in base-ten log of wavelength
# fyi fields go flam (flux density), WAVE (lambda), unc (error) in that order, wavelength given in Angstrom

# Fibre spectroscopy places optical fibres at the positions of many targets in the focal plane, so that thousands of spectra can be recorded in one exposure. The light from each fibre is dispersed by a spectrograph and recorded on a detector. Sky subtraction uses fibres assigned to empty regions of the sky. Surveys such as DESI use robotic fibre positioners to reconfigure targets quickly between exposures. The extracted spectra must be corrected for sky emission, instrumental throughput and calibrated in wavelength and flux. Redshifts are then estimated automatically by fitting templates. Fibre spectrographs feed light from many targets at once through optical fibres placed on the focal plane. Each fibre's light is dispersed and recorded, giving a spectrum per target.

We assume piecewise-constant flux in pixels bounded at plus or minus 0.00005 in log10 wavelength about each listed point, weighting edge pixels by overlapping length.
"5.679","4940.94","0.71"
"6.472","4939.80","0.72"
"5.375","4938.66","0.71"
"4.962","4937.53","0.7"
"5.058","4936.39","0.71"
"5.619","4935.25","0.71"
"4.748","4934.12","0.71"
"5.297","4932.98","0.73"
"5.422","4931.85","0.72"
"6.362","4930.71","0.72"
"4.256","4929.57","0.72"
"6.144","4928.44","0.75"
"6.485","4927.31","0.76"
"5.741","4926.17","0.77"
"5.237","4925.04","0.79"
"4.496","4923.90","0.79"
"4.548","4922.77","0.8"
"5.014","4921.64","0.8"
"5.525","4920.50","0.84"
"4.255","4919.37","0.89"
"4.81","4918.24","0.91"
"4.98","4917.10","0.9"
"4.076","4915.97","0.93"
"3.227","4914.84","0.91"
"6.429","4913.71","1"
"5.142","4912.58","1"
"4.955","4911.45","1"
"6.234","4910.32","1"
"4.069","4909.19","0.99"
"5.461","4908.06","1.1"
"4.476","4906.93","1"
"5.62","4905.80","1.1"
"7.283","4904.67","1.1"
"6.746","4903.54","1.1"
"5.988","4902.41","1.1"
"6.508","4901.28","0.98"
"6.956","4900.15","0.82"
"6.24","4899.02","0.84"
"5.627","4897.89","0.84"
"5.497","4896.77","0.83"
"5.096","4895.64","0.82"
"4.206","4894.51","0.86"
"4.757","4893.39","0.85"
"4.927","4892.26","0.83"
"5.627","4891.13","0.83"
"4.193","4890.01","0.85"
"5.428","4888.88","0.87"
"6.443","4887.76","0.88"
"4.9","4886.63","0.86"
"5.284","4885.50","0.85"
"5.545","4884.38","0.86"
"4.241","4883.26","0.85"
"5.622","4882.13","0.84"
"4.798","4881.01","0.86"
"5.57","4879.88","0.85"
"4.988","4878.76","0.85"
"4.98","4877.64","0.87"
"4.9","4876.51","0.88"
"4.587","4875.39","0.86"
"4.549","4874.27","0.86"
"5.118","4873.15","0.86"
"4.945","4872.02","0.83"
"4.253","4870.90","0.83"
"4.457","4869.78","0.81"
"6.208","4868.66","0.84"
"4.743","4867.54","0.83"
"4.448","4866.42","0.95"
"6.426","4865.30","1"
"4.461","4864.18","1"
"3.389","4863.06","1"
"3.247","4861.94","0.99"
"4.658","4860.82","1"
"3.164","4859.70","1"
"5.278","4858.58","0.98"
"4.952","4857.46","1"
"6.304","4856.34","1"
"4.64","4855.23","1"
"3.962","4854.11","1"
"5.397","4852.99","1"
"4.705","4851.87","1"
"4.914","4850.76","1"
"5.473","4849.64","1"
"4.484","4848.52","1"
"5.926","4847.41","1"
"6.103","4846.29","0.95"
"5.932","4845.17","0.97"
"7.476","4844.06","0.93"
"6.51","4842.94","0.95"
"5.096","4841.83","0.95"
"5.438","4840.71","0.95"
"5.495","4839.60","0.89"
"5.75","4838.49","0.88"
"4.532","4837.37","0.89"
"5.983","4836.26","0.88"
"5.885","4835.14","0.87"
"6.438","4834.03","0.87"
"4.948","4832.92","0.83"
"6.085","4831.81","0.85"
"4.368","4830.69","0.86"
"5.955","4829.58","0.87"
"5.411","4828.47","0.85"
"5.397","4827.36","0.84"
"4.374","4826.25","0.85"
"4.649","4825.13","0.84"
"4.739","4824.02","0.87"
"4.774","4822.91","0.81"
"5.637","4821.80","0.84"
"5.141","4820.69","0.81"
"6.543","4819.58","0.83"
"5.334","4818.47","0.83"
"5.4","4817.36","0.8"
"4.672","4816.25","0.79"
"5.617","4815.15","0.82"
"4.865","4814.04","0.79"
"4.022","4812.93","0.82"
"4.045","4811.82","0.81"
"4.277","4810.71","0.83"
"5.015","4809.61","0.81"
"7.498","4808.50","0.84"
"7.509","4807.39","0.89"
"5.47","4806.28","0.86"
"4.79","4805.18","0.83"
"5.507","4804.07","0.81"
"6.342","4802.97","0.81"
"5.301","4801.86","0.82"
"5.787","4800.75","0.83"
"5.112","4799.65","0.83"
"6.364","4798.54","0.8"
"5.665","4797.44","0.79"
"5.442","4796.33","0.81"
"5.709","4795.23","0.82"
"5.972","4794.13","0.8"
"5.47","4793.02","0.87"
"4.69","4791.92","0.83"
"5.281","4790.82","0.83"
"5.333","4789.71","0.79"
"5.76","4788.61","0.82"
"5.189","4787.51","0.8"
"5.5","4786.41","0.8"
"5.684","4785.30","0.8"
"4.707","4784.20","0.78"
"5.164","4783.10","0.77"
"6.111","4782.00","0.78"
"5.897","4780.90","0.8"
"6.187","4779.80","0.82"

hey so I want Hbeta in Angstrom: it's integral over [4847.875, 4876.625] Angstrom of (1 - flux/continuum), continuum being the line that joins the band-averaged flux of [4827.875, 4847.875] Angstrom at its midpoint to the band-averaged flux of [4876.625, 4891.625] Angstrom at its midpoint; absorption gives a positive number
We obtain 3.6 Angstrom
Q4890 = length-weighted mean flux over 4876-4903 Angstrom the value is 5.35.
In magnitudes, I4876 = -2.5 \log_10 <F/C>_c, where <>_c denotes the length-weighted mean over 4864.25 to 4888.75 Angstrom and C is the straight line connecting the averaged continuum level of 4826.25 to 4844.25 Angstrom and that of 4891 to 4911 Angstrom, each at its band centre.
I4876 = 0.11 mag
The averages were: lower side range 5.6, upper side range 5.62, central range 5.09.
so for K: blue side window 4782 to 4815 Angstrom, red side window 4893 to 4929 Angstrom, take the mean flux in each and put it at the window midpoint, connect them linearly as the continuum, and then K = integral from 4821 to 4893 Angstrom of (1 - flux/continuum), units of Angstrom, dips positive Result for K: 3.5 Angstrom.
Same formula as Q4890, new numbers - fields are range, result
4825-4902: 5.2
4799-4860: 5.36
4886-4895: 5.07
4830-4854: 5.54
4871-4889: 5.09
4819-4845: 5.51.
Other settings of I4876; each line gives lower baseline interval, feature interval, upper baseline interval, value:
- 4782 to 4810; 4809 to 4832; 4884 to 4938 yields 0.10 mag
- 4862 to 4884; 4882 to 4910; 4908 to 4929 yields -0.10 mag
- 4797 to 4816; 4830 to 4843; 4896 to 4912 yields 0.01 mag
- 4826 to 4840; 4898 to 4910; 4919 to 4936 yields -0.11 mag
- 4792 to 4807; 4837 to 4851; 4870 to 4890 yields -0.07 mag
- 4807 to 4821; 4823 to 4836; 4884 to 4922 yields 0.01 mag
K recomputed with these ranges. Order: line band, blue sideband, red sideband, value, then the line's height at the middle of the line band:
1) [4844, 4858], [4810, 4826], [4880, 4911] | -0.4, 5.18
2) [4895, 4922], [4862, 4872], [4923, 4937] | -1.4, 5.16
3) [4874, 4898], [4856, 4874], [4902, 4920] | -0.6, 4.96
